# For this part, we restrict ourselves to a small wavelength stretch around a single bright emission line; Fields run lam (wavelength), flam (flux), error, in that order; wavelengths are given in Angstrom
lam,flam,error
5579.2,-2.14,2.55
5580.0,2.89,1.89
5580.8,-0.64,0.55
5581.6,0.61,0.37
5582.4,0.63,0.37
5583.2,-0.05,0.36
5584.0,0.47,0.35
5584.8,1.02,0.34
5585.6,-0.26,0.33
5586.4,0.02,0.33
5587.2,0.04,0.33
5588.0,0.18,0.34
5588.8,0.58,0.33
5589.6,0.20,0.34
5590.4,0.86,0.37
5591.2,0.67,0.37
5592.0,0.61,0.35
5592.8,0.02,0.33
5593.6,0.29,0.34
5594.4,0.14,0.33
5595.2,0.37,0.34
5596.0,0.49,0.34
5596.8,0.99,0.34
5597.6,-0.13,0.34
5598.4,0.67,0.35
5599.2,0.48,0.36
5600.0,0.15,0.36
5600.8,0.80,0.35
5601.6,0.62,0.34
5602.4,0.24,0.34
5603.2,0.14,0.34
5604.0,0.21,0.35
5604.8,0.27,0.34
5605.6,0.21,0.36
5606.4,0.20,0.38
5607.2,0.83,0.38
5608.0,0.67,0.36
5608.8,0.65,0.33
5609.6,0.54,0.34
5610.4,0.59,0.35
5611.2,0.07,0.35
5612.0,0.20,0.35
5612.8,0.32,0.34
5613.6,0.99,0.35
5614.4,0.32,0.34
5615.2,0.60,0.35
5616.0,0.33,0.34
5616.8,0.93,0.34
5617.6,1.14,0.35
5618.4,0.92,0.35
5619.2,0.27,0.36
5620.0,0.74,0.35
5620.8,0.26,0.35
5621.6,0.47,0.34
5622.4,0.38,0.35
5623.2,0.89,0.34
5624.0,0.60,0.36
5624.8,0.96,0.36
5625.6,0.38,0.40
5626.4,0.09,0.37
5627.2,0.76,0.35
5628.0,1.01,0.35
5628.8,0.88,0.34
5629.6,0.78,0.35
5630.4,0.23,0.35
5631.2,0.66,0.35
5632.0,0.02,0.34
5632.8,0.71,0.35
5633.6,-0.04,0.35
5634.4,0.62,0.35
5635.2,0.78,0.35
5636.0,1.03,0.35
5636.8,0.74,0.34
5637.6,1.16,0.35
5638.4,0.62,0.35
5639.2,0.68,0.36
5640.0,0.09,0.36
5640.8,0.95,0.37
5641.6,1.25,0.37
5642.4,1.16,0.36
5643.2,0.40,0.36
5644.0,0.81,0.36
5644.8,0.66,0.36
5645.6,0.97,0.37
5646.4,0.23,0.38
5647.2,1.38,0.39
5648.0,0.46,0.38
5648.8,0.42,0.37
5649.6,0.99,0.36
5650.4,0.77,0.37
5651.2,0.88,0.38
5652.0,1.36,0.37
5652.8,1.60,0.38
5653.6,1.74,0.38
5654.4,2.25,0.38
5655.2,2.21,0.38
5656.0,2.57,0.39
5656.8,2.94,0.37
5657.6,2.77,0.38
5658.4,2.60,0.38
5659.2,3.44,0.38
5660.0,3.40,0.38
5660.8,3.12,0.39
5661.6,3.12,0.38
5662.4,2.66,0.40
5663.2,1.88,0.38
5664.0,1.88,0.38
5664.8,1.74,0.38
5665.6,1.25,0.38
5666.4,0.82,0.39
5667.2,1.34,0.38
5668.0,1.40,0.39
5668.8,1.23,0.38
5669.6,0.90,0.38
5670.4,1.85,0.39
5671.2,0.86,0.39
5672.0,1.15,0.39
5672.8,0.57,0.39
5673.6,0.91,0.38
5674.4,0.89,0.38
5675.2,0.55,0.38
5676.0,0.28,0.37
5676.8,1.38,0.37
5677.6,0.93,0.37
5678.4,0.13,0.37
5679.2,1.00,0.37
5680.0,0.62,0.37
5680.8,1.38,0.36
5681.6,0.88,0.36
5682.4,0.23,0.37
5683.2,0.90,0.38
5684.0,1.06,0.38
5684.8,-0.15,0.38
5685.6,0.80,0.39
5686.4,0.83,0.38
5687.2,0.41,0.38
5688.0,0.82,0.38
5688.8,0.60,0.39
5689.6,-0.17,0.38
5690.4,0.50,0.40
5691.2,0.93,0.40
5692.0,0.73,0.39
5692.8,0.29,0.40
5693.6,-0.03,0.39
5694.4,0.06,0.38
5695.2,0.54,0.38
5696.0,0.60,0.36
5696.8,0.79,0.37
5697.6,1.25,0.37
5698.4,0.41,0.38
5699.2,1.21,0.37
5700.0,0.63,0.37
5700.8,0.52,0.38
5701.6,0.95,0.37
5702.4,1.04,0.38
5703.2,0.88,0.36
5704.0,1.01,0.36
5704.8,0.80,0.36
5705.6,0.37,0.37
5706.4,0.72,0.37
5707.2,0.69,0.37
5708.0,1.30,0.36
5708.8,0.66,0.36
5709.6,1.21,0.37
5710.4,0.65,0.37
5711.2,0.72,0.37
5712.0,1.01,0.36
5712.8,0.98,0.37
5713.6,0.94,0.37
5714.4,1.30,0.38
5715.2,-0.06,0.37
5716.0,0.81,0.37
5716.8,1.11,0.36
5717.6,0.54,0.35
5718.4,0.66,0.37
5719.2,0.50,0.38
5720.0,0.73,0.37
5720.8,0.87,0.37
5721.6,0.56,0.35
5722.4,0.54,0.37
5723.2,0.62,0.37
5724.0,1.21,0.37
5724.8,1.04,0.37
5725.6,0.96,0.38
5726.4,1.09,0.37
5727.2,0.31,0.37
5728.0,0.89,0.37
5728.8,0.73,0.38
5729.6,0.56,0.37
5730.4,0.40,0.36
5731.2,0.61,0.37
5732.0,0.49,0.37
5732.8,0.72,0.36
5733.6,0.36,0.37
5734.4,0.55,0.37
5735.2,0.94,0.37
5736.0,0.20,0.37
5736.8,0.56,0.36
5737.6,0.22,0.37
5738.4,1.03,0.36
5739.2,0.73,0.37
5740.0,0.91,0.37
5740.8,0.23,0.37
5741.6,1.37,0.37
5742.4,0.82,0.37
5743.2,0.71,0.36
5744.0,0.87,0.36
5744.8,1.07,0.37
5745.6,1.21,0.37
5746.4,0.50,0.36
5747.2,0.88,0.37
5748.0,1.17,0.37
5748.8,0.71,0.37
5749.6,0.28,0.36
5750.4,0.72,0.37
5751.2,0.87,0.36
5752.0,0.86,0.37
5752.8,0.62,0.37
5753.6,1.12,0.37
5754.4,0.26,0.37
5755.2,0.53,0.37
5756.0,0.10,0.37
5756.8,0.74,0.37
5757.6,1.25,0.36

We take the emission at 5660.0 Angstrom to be [O II] 3727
